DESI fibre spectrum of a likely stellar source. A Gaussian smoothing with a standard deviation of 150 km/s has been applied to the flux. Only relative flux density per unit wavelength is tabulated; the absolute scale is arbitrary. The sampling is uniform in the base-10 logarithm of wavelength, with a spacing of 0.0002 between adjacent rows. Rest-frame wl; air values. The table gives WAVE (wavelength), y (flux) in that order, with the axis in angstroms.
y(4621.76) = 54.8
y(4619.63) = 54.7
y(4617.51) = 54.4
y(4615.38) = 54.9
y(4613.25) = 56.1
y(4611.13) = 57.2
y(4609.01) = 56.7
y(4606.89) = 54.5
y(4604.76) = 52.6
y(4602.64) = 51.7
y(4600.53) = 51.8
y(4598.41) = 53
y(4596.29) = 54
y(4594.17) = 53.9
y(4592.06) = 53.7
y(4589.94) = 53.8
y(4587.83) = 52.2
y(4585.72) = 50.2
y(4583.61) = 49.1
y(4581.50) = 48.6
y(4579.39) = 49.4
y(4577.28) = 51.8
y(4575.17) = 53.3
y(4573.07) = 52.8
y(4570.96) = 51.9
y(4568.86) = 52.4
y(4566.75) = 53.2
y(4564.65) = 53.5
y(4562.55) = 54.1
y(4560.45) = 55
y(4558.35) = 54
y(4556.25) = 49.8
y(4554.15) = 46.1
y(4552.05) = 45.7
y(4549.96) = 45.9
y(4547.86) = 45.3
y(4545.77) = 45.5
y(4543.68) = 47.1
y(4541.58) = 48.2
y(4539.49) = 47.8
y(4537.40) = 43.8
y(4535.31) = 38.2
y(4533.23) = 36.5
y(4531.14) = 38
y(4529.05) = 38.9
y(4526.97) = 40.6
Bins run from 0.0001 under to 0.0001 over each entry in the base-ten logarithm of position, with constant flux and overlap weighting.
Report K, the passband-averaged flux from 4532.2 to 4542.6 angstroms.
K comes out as 42.9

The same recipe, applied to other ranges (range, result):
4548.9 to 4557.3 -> 46.8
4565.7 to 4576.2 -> 52.7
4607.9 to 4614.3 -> 56.7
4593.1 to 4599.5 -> 53.6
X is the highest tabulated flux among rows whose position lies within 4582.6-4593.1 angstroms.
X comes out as 53.8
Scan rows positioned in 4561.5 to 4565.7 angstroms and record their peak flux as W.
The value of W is 54.1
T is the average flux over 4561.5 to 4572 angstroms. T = 53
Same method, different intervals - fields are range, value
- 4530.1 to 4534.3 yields 37.3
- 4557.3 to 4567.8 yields 54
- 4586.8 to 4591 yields 53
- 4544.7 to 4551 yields 45.6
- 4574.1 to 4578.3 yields 52.6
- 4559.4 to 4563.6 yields 54.6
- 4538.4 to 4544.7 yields 47.6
